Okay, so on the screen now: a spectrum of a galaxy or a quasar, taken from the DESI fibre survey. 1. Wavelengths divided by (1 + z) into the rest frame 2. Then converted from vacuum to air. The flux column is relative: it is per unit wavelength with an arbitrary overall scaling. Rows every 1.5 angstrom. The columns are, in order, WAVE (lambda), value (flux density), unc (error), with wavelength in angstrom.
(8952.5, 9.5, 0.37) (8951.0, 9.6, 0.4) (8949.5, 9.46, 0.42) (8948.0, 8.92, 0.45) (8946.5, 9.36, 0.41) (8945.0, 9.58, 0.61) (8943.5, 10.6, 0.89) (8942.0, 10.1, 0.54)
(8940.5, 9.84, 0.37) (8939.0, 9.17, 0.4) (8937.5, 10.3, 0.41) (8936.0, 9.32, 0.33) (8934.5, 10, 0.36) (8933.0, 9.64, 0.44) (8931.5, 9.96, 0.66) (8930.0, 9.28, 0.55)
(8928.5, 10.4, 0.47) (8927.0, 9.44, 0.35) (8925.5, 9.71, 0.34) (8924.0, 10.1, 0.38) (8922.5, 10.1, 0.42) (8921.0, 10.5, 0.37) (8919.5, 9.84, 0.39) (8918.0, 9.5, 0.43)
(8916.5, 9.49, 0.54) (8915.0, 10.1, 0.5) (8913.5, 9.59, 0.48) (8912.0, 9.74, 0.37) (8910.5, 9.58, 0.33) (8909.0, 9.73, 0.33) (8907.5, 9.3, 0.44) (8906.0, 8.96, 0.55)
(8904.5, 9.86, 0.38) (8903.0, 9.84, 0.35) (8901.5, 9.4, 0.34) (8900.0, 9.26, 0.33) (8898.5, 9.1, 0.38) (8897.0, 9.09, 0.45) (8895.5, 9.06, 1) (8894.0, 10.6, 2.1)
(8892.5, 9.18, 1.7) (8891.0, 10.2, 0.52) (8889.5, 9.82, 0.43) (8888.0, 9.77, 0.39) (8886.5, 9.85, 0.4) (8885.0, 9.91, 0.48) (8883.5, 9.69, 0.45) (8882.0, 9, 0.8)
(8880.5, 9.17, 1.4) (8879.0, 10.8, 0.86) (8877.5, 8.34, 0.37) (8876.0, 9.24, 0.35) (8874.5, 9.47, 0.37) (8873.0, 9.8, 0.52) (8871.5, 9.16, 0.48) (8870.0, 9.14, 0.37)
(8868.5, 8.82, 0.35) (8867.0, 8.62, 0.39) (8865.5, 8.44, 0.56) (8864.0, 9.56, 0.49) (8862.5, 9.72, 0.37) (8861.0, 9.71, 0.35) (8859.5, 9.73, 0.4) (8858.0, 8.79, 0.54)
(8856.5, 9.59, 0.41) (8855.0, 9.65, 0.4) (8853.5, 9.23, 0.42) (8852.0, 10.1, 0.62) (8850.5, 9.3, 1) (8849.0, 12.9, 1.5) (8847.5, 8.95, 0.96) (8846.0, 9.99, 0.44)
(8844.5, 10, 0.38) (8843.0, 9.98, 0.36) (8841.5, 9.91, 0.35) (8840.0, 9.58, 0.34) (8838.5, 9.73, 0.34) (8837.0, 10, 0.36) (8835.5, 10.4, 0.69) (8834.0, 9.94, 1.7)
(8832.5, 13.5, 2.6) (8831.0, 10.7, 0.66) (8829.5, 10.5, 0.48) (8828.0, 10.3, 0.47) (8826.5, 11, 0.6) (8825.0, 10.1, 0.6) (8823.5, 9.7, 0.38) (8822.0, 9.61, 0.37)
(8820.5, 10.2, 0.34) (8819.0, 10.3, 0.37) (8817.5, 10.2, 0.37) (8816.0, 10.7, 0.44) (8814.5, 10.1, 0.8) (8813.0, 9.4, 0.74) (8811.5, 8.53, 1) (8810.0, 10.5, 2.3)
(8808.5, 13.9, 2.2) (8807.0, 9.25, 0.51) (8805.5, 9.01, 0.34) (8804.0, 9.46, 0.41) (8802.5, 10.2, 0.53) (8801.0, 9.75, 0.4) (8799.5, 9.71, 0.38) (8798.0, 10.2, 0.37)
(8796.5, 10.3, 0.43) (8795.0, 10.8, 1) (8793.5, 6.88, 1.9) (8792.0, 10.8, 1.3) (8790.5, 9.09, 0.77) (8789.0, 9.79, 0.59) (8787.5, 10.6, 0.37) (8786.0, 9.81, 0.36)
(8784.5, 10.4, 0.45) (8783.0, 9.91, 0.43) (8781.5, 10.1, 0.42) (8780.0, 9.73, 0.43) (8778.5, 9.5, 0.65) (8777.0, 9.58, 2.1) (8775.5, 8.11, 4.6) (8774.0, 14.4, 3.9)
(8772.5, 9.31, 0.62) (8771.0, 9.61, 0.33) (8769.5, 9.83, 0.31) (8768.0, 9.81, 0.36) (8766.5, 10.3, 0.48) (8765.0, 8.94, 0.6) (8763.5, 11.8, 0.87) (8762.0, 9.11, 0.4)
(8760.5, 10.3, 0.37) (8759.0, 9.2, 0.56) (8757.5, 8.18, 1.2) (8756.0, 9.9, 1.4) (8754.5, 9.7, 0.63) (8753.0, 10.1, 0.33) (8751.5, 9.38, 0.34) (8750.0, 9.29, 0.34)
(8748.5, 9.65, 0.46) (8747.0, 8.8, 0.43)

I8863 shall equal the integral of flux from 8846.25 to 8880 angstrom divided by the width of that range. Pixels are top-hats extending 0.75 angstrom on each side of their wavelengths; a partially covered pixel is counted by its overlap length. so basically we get 9.51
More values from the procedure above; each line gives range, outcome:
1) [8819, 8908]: 9.76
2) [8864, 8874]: 9.05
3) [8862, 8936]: 9.57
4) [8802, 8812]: 10.2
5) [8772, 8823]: 10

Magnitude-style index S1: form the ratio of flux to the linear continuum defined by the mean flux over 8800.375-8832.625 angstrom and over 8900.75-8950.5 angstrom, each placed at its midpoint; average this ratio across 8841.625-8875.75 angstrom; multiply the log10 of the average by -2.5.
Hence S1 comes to 0.052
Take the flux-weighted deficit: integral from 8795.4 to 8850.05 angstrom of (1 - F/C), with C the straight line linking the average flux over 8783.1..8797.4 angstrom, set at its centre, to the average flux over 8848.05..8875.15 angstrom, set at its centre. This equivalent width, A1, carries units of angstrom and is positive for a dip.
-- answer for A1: -3.0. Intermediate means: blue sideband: 9.84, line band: 10.2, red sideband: 9.54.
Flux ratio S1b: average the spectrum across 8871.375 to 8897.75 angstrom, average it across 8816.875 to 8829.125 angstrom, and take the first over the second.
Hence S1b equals 0.9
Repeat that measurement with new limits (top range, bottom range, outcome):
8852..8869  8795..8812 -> 0.92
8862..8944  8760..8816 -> 0.96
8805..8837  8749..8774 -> 1.06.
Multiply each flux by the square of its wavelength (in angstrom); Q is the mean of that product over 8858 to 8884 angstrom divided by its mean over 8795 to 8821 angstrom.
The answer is 0.93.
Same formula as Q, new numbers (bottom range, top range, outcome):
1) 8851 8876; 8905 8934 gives 1.06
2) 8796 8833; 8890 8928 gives 0.96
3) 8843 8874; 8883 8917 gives 1.01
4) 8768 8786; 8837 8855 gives 1.01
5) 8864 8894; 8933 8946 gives 1.06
